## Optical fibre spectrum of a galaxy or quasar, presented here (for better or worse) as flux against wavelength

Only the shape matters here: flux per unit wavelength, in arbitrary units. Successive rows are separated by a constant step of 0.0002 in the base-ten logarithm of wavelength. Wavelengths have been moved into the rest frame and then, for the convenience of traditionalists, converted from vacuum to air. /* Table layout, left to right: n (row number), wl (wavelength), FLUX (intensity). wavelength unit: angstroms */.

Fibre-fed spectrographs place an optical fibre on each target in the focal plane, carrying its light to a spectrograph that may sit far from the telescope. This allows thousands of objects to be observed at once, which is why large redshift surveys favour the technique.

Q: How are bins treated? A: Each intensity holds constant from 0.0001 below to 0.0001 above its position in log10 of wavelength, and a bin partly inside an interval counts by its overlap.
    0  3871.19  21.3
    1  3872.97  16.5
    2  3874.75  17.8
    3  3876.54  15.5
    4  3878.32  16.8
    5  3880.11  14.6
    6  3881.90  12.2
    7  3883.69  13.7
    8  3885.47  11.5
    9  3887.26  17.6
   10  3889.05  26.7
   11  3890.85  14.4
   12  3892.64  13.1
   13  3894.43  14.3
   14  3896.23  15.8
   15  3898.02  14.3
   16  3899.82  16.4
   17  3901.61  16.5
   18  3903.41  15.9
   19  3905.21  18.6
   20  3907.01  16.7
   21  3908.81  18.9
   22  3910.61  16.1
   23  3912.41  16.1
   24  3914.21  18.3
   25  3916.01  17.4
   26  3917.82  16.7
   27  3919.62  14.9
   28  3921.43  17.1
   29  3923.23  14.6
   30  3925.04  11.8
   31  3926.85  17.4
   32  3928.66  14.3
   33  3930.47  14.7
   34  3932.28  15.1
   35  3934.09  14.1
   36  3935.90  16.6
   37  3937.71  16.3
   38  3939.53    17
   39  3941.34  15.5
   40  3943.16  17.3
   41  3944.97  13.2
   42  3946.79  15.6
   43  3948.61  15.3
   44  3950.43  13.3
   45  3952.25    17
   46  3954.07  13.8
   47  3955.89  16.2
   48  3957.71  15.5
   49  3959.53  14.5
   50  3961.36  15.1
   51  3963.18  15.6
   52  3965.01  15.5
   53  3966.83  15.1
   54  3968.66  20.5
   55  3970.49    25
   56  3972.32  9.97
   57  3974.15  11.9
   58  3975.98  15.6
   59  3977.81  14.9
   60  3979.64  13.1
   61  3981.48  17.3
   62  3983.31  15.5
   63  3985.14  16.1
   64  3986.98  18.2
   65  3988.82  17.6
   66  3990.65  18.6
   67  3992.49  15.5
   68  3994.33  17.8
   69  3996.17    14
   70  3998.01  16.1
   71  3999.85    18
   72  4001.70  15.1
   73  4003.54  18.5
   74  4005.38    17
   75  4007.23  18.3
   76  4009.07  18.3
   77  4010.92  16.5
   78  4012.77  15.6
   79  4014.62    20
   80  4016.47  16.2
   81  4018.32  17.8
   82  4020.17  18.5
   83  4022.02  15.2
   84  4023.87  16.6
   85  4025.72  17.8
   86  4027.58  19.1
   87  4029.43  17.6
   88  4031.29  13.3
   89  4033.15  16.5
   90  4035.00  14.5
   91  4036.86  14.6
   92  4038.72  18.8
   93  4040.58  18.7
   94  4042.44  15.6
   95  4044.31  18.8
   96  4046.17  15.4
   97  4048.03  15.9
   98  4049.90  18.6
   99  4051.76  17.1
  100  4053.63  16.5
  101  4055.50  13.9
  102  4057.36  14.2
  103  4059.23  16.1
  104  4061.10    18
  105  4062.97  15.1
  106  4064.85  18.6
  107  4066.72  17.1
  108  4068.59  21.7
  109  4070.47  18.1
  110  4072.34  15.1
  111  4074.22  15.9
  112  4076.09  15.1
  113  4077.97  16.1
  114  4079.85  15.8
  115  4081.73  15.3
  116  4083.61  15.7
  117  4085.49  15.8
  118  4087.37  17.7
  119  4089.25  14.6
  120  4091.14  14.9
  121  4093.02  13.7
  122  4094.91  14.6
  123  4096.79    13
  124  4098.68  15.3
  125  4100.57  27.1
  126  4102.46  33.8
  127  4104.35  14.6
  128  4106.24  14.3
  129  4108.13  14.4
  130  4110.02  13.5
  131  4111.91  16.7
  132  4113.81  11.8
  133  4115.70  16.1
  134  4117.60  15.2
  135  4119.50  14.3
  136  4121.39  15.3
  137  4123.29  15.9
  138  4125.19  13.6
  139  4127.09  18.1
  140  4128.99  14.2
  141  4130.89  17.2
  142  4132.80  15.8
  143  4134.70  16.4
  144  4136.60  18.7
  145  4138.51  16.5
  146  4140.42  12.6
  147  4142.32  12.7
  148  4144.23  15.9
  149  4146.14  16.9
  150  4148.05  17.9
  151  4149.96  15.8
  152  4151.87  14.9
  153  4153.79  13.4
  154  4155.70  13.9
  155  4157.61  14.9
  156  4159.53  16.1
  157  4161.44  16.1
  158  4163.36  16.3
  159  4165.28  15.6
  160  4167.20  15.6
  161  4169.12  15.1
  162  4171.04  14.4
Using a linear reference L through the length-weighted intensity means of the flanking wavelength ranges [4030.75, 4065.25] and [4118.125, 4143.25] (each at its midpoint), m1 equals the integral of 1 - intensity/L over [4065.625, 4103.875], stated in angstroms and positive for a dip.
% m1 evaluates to -3.2 angstroms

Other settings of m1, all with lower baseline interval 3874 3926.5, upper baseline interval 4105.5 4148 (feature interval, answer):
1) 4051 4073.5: -1.81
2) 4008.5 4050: -3.38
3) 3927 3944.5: 0.27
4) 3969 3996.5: -0.76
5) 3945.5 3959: 0.59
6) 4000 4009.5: -1.05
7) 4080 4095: 0.10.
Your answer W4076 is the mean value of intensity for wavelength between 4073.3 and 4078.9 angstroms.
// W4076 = 15.7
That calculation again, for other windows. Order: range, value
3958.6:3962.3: 14.8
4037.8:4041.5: 18.8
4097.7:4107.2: 21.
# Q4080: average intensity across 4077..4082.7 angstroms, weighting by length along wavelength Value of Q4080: 15.7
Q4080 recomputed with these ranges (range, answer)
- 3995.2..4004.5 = 16.4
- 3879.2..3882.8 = 13.4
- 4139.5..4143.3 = 12.7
